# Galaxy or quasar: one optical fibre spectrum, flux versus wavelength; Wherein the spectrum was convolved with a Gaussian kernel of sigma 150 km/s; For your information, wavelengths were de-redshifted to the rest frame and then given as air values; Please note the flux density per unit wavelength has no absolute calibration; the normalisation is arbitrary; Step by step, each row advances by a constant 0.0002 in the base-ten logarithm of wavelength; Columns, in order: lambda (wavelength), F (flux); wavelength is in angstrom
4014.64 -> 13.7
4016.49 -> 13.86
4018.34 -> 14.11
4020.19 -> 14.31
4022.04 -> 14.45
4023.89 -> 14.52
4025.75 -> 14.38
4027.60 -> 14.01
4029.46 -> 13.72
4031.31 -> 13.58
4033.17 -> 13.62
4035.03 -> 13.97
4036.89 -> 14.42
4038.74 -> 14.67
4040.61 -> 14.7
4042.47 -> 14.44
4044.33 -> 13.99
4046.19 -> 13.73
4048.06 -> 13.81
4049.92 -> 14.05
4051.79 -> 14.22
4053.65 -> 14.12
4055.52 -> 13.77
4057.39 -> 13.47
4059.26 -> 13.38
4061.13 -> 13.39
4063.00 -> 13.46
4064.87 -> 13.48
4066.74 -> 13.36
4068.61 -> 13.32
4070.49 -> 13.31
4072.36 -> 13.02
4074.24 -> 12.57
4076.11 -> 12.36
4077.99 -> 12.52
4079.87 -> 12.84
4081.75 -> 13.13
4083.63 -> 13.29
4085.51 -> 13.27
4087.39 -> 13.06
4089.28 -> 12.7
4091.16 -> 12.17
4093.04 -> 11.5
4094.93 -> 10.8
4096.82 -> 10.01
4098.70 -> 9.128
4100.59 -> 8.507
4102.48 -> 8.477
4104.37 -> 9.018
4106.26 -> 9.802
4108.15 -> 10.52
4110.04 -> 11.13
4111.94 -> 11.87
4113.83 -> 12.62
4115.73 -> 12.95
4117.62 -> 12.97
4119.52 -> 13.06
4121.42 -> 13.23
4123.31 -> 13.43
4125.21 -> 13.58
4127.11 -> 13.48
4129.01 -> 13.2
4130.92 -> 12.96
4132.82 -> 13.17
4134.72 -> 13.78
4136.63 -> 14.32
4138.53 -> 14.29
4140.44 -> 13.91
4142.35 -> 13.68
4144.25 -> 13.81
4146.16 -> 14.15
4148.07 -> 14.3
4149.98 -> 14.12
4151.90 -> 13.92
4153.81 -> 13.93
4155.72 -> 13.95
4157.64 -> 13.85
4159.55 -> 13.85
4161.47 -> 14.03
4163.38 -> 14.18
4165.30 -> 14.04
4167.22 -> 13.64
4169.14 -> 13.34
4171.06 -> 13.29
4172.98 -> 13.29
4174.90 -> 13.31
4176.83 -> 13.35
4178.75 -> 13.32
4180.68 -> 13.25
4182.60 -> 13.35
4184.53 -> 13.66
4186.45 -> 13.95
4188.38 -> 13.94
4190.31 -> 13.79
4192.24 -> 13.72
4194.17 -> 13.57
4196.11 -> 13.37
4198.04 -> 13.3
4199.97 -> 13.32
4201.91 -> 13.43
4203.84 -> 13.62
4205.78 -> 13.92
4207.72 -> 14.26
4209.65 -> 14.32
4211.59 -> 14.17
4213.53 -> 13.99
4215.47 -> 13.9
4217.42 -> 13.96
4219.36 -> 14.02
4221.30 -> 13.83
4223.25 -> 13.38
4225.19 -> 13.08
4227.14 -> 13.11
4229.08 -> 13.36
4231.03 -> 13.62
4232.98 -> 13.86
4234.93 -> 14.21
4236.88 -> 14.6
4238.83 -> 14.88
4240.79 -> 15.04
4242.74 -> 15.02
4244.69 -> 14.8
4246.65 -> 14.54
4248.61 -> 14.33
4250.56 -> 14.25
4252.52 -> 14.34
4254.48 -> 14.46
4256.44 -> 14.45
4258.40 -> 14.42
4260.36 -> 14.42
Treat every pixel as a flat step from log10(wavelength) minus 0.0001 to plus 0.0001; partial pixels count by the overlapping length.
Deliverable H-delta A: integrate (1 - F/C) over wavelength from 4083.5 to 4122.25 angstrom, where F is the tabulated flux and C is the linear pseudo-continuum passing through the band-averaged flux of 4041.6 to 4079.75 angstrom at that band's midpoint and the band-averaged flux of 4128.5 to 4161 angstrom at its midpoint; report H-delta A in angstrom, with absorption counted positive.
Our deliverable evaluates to 6.4 angstrom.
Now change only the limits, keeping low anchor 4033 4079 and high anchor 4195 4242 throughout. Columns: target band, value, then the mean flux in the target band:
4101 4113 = 3.17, 10.1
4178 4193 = 0.21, 13.6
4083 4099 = 2.16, 11.8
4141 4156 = -0.23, 14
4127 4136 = 0.27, 13.3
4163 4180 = 0.36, 13.5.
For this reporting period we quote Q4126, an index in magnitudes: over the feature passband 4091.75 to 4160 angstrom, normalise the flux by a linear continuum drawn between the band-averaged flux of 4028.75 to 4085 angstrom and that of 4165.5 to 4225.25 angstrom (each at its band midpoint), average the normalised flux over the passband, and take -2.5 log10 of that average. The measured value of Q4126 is 0.09 mag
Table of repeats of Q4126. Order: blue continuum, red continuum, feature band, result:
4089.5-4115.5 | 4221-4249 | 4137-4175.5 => -0.16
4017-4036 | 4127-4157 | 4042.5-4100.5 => 0.09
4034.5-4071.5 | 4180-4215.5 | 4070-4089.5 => 0.07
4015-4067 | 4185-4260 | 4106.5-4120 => 0.17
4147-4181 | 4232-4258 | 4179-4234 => 0.04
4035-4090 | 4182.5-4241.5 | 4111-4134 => 0.05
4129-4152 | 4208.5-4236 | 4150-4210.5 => 0.01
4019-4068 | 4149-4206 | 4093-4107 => 0.40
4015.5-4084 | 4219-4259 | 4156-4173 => 0.02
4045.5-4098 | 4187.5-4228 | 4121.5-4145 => -0.03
